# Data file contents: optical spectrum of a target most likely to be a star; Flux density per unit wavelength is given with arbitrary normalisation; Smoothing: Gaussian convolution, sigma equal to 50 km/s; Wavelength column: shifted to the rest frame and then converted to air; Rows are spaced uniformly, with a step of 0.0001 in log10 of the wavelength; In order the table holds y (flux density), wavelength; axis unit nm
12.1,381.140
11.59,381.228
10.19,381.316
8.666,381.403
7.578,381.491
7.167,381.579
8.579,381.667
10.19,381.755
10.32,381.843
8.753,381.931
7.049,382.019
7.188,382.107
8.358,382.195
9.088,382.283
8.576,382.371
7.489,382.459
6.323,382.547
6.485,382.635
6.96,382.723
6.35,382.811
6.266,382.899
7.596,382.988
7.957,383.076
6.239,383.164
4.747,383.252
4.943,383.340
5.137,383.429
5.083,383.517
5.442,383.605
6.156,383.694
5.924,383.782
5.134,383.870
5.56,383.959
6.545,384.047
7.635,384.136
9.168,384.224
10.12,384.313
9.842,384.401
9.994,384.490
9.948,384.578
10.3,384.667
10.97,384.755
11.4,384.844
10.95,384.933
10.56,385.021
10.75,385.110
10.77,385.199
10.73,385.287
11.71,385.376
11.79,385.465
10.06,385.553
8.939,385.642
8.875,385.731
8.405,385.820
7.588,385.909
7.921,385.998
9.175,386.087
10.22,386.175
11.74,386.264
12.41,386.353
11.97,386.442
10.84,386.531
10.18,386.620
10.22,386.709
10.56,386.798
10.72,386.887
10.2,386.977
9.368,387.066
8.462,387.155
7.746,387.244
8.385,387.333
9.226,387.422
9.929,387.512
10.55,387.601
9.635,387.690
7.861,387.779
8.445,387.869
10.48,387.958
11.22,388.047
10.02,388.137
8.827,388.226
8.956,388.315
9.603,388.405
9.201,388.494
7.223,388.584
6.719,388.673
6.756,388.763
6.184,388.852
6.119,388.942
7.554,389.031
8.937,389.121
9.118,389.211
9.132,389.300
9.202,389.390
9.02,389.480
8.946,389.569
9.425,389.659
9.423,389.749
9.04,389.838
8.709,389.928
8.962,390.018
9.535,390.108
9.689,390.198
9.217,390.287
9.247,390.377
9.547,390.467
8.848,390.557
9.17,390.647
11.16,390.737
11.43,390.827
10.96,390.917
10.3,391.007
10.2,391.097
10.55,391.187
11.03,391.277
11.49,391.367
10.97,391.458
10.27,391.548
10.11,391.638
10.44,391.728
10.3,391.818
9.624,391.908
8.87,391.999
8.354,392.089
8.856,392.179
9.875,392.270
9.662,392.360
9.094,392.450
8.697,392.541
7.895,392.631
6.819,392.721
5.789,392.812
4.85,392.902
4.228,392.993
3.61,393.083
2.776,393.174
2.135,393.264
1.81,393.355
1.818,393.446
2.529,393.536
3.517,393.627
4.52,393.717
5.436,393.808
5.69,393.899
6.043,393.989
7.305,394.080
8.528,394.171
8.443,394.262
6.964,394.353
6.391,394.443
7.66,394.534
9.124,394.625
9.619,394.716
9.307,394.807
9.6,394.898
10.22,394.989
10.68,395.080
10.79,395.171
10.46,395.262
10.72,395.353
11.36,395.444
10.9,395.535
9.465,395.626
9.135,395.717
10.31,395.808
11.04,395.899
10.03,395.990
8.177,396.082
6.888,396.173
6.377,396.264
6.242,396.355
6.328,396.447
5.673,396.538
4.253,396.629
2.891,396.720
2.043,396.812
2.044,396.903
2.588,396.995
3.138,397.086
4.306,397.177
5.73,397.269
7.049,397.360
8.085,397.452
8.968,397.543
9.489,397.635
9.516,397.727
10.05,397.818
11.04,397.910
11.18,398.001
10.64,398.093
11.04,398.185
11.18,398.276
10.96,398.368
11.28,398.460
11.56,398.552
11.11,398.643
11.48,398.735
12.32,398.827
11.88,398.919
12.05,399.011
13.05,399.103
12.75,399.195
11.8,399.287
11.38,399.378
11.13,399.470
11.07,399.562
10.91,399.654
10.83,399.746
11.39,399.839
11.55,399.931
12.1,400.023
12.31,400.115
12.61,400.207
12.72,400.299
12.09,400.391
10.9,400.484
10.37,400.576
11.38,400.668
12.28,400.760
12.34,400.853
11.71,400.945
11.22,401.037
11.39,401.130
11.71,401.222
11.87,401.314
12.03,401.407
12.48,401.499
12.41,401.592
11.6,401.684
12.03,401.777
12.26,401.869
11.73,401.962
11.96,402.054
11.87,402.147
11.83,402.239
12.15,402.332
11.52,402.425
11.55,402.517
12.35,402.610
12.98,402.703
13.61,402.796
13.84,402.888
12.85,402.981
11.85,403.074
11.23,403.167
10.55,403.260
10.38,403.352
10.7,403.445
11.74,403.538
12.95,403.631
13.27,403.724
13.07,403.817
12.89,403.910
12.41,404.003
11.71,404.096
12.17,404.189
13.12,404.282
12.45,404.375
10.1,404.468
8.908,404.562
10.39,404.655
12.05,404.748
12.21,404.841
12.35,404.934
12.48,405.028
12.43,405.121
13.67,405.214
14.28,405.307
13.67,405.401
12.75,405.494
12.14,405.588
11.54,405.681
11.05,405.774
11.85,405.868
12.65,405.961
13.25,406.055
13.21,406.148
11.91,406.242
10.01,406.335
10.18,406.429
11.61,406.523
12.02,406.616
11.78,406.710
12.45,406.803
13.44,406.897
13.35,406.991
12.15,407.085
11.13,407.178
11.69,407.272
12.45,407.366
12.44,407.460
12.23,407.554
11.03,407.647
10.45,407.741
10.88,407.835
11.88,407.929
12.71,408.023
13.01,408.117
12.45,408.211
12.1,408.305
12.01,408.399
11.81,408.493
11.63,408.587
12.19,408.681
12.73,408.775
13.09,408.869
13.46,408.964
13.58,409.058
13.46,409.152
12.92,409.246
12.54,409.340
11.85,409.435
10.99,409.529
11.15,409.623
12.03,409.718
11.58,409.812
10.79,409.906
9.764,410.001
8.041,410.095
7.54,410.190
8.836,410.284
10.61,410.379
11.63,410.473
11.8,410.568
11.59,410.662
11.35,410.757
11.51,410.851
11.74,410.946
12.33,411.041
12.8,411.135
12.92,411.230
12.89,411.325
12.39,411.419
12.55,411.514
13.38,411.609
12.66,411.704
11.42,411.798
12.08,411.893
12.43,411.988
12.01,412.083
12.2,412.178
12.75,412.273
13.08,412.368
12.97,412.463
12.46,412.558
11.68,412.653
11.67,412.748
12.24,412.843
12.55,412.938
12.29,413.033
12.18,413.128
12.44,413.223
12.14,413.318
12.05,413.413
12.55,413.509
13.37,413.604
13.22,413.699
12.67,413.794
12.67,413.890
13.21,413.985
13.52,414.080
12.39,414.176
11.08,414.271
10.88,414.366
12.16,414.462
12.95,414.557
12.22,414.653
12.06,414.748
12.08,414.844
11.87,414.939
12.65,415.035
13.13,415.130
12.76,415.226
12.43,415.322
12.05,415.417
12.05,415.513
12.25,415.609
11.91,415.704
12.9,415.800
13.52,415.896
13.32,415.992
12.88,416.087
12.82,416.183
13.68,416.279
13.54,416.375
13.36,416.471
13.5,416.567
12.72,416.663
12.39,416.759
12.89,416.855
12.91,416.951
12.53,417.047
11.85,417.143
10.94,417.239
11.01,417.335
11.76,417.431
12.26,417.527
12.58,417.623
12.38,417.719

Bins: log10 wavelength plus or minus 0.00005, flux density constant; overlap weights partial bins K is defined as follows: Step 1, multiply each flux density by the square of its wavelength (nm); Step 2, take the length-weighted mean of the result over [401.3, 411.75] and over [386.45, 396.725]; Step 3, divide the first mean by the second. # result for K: 1.52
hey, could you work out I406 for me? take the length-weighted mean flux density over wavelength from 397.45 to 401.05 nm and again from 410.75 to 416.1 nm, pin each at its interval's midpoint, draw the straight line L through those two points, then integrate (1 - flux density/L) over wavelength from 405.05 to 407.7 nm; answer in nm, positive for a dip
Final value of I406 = -0.08 nm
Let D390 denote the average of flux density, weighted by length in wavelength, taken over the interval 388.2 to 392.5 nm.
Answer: 9.29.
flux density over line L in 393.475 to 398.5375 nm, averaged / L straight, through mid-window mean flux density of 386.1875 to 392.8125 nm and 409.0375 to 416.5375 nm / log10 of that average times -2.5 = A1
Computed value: 0.28 mag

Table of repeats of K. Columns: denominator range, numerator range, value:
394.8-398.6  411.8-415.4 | 1.61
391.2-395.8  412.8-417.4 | 1.76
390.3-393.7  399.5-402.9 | 1.56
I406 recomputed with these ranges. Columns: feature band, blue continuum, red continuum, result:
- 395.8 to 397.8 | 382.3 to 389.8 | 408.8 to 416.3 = 0.737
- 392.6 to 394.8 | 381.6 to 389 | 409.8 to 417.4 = 0.933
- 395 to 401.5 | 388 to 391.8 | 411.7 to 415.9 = 0.371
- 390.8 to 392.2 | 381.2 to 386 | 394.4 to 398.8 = -0.299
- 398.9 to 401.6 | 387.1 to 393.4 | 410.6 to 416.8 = -0.391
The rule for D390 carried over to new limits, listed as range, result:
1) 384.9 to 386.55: 10.3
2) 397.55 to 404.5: 11.7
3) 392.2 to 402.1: 9.01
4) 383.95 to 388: 9.79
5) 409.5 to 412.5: 11.6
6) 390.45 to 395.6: 8.19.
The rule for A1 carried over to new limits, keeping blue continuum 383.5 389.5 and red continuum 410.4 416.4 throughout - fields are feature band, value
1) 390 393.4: 0.14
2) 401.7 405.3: -0.08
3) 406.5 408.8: -0.03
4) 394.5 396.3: 0.07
